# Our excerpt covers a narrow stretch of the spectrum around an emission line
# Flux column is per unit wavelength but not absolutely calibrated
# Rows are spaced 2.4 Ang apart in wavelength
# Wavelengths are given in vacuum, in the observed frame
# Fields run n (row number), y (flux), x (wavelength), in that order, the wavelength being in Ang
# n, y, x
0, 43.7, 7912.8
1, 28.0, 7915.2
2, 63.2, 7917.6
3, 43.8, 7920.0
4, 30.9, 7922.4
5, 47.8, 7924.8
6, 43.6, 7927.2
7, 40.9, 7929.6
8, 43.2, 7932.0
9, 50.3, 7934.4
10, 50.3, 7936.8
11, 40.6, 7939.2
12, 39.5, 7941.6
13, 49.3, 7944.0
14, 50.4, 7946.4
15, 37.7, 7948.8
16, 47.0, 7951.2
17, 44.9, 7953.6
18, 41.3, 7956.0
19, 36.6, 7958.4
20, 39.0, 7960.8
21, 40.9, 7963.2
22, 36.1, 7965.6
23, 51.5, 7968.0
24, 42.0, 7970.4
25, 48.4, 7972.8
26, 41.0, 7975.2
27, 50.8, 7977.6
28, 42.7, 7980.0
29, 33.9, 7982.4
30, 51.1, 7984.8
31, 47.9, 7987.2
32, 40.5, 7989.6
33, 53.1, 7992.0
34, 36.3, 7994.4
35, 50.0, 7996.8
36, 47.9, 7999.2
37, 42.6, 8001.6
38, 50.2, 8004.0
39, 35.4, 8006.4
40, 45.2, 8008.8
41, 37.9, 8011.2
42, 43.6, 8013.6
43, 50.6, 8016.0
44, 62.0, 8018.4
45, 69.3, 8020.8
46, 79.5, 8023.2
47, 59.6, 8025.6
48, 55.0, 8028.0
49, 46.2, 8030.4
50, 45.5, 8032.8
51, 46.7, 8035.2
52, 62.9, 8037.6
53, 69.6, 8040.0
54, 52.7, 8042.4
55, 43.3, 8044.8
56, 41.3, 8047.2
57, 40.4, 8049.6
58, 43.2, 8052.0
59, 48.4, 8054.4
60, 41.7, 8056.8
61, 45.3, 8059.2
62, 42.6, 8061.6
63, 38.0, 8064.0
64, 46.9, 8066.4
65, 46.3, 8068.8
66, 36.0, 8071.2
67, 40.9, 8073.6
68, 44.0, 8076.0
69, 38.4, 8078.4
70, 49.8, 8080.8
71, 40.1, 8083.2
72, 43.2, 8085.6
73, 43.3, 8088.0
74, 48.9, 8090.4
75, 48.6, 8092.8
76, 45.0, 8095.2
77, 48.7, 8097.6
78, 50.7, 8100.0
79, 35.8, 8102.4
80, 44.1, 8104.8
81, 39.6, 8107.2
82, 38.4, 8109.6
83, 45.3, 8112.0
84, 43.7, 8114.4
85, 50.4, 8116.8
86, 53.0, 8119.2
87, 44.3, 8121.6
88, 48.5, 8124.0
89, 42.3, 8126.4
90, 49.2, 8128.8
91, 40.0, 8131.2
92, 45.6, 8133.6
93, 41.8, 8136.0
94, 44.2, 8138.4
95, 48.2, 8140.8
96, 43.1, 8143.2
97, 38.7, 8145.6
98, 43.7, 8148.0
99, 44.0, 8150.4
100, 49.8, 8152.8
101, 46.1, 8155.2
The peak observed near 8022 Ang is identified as [S II]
